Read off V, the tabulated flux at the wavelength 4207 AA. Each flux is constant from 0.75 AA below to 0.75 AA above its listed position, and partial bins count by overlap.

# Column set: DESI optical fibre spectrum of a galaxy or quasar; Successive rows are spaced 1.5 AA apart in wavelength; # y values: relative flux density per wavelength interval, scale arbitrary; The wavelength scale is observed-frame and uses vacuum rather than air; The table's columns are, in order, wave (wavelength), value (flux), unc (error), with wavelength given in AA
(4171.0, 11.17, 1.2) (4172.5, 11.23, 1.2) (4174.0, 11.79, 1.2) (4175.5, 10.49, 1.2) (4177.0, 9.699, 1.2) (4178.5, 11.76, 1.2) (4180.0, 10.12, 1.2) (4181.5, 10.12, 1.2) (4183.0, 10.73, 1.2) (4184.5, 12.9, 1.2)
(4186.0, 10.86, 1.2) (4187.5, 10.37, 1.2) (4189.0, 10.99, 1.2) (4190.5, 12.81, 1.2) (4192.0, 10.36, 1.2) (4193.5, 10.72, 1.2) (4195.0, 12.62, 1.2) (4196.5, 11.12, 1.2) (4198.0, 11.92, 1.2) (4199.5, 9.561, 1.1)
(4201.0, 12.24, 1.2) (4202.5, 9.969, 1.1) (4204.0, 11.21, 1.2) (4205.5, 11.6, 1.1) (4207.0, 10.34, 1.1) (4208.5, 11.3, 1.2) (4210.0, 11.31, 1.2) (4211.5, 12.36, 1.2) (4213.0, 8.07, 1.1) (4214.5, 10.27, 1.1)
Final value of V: 10.34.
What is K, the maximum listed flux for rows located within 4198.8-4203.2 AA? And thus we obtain 12.24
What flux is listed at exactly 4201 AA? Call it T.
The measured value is 12.24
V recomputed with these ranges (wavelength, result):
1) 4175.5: 10.49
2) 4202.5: 9.969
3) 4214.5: 10.27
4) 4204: 11.21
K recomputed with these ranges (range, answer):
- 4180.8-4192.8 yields 12.9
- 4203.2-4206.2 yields 11.6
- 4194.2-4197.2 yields 12.62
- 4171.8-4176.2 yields 11.79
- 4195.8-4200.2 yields 11.92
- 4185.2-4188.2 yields 10.86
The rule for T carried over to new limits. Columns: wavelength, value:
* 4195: 12.62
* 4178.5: 11.76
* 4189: 10.99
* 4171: 11.17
